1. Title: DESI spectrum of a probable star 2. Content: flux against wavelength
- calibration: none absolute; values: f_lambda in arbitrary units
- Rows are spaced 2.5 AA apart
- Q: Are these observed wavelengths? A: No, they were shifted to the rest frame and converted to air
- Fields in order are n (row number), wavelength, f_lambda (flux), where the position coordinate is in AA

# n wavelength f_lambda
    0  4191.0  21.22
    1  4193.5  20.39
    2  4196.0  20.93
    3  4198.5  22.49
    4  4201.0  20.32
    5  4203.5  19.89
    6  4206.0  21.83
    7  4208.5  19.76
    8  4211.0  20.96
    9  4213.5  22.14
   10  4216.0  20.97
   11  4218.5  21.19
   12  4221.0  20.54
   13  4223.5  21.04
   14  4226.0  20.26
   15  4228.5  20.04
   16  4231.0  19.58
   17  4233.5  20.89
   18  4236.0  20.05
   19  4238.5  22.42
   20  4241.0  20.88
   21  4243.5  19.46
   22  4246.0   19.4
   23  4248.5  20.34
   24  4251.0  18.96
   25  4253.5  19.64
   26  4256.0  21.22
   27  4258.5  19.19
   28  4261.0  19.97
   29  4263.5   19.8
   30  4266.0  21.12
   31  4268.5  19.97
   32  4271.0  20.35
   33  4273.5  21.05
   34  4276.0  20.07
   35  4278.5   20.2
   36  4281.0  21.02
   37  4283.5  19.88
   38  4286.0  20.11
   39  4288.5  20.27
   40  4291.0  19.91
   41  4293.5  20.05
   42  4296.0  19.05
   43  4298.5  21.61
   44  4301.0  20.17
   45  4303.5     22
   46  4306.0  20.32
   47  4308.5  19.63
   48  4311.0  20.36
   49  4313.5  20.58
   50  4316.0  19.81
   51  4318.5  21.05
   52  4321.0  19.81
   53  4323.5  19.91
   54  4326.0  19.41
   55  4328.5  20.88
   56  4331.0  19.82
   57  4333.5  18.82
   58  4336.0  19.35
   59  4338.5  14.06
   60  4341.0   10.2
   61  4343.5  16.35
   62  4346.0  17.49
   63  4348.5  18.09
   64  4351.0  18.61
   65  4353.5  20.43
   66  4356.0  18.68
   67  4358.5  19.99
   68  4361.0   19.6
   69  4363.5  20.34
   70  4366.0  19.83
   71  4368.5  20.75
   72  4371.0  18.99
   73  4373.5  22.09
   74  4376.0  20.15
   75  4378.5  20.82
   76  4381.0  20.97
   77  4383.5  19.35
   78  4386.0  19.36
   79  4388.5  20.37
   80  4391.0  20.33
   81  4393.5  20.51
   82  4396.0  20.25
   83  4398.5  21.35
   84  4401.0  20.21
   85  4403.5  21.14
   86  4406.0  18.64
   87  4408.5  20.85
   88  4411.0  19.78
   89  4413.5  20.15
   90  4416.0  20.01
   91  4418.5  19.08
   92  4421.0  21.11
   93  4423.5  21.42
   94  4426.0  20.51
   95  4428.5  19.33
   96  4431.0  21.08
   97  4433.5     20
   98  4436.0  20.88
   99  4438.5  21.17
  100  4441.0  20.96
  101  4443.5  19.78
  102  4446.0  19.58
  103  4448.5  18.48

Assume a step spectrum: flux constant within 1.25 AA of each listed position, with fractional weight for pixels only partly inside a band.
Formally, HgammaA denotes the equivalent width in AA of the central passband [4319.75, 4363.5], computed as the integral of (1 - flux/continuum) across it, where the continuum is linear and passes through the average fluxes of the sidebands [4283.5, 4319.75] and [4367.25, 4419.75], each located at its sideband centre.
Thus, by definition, 4.1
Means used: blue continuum 20.3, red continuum 20.2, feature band 18.4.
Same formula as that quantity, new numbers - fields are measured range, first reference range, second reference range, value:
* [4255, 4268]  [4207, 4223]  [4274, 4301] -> 0.17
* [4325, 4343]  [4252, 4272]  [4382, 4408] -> 2.44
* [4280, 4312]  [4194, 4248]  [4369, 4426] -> 0.33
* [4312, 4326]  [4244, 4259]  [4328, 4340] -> -1.22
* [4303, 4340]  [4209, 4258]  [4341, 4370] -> -0.75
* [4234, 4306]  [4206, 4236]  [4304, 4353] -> -1.84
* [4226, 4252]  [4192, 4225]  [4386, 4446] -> 0.81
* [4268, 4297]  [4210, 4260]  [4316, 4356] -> -1.06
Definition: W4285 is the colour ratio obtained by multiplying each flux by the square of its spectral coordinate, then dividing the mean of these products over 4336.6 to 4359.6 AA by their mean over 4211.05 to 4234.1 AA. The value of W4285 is 0.88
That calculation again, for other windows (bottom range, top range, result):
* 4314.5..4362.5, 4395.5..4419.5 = 1.12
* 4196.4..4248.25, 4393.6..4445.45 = 1.08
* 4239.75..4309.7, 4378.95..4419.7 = 1.06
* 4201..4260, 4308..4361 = 0.96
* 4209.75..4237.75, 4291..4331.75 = 1.02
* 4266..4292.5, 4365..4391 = 1.04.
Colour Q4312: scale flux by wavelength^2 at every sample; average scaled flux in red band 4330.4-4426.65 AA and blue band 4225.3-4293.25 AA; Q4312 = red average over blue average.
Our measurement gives 1.02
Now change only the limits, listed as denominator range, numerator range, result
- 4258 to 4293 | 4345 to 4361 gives 0.97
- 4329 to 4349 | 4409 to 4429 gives 1.24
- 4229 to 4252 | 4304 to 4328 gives 1.03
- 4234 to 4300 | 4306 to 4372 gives 0.97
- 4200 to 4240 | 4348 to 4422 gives 1.05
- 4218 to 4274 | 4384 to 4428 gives 1.08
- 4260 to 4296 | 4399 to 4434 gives 1.07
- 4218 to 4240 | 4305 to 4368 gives 0.96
